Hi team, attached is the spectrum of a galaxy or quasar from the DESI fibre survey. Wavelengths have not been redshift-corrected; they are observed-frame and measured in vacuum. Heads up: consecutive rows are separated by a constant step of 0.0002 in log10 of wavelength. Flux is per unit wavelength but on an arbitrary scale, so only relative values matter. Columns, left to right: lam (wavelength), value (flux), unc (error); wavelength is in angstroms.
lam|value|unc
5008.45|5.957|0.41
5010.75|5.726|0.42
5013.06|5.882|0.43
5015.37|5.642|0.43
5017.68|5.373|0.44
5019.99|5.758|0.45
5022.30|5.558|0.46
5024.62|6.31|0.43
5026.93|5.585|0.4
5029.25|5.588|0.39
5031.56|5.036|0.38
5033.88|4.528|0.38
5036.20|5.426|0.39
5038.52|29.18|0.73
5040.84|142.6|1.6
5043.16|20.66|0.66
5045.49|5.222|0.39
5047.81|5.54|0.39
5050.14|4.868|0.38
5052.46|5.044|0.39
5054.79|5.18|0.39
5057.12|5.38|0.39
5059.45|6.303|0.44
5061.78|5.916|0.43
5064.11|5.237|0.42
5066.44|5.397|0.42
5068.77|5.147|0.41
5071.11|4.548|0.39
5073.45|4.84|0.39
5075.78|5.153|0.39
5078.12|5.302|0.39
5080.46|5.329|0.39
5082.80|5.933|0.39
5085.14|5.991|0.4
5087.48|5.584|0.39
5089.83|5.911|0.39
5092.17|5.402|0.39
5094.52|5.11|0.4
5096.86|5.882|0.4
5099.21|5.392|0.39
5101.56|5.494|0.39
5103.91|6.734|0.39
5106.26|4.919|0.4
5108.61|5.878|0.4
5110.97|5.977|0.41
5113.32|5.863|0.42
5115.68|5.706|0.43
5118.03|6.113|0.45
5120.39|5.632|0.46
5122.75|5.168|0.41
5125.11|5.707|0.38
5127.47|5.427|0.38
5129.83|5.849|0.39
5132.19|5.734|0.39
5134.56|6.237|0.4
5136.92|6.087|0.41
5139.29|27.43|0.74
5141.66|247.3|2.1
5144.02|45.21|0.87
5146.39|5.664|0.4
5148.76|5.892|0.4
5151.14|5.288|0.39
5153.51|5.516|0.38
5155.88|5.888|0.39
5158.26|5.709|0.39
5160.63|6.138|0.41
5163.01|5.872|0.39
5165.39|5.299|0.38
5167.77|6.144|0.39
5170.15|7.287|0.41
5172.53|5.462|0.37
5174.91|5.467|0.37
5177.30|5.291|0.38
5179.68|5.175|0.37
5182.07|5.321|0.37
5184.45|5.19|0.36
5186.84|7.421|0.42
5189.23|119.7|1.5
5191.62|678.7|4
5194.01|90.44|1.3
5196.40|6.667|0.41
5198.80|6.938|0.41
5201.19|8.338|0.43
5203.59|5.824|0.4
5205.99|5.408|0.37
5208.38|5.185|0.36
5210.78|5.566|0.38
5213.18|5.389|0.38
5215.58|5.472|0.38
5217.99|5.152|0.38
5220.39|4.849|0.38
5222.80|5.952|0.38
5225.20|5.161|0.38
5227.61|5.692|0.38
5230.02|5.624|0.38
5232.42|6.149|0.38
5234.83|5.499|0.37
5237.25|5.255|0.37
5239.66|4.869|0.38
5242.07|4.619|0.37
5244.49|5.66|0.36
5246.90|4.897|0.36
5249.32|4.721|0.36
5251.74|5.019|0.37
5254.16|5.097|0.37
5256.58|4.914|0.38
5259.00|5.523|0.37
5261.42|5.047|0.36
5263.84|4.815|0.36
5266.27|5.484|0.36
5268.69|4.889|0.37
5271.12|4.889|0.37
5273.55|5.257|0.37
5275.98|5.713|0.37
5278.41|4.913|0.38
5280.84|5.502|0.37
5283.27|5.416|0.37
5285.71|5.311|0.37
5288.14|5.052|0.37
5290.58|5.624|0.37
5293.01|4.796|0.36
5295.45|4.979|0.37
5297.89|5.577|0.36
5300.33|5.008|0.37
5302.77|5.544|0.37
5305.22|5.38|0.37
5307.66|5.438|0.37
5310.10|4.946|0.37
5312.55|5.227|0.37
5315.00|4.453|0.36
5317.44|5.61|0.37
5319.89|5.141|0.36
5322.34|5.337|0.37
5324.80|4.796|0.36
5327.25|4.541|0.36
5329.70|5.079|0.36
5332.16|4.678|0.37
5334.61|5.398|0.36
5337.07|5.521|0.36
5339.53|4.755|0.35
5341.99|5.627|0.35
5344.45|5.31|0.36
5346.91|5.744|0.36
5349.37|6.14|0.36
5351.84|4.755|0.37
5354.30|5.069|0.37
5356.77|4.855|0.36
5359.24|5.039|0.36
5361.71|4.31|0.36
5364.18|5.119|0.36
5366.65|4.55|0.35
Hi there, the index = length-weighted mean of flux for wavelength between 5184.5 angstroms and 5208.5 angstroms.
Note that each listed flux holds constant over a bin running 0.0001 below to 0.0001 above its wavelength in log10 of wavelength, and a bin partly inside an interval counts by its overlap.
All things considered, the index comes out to 93.1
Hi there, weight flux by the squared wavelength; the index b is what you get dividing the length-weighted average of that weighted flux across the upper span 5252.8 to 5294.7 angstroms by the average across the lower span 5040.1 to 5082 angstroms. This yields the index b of 0.5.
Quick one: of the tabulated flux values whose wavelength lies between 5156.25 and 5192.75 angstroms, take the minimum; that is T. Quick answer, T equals 5.175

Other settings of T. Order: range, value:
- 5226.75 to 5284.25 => 4.619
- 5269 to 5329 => 4.453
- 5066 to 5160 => 4.548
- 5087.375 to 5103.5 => 5.11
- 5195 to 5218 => 5.152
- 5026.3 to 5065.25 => 4.528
